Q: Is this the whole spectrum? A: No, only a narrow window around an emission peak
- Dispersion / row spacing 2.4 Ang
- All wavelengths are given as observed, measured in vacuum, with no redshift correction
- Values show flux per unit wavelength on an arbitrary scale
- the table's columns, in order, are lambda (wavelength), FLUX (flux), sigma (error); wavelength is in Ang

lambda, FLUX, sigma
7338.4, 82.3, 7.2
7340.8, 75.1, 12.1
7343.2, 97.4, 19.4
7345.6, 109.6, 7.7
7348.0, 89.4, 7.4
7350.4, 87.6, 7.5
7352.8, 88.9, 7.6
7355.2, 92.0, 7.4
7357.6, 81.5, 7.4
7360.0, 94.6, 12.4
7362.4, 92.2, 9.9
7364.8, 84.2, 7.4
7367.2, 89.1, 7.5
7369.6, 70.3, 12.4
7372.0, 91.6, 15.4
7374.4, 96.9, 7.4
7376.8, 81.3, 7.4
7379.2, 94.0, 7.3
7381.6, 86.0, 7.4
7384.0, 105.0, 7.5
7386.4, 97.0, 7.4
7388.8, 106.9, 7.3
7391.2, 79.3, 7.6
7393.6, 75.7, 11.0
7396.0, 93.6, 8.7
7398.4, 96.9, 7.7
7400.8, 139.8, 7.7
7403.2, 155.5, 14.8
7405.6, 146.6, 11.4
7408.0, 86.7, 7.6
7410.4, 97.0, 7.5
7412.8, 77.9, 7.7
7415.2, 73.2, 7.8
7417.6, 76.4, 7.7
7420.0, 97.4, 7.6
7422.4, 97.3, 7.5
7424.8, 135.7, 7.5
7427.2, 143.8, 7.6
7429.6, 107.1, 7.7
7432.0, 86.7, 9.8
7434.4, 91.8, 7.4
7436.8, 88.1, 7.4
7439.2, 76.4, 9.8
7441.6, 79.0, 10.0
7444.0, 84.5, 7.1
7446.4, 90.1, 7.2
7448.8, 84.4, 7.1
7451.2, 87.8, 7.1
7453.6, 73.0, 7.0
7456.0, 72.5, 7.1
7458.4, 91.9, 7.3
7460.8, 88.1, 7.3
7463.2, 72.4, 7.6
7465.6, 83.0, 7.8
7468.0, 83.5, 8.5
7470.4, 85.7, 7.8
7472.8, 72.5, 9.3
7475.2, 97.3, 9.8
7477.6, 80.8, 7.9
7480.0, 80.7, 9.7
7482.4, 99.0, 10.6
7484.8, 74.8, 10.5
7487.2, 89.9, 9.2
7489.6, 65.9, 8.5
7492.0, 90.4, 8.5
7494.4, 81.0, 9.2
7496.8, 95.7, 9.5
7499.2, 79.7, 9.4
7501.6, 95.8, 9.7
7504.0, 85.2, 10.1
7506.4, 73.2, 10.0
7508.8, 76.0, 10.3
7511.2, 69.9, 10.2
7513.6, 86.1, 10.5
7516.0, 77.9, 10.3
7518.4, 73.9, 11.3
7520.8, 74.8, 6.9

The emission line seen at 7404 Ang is H-alpha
